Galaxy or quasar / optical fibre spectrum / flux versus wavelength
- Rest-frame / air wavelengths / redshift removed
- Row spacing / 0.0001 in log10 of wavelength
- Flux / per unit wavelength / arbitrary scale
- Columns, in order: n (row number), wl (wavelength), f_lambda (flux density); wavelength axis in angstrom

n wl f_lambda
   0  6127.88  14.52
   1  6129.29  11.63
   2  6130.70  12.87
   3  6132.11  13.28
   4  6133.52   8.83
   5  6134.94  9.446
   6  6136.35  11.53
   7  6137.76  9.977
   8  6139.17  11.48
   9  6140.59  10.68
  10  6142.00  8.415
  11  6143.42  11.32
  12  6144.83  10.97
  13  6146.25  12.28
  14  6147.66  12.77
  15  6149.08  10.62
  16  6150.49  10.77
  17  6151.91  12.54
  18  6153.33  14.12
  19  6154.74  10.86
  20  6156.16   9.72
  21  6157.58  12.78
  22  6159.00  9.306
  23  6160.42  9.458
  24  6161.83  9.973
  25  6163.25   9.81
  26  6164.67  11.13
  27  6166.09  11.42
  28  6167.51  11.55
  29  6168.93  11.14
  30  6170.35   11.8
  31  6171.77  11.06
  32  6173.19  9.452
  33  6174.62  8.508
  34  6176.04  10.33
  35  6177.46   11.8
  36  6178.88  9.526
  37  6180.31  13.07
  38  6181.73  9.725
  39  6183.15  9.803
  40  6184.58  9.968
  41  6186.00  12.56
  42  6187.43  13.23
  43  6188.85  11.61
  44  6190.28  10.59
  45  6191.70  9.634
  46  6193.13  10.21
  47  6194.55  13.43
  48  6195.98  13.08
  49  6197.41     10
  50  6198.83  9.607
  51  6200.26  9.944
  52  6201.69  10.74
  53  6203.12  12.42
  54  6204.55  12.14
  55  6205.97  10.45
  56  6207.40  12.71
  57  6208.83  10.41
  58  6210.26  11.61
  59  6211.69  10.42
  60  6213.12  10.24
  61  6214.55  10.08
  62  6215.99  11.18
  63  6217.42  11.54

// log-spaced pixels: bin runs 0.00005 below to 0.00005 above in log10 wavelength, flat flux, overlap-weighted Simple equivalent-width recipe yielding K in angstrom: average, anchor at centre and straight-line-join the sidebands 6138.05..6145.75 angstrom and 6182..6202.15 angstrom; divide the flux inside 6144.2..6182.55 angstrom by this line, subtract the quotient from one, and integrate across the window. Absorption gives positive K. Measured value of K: -0.78 angstrom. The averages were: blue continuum 10.6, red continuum 11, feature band 11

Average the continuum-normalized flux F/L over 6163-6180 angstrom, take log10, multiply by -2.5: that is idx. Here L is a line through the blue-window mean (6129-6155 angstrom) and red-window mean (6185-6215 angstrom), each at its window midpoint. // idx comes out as 0.05 mag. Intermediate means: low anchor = 11.3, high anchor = 11.2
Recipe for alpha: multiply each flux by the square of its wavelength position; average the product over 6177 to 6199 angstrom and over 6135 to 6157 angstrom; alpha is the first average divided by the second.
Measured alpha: 1.01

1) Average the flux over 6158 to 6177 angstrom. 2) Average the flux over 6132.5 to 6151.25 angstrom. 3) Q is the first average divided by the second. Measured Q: 0.97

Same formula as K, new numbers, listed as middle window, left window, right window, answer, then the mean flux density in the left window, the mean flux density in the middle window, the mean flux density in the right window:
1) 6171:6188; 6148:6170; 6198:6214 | 0.4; 11.1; 10.7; 11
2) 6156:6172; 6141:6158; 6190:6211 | 0.8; 11.4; 10.8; 11.1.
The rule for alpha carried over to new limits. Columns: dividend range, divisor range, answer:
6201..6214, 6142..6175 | 1.04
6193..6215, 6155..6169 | 1.06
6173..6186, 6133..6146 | 1.01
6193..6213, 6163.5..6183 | 1.05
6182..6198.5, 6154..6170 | 1.06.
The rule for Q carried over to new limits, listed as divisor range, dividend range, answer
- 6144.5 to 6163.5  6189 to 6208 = 1.00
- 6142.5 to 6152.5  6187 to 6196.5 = 1.01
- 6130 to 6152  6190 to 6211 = 1.01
